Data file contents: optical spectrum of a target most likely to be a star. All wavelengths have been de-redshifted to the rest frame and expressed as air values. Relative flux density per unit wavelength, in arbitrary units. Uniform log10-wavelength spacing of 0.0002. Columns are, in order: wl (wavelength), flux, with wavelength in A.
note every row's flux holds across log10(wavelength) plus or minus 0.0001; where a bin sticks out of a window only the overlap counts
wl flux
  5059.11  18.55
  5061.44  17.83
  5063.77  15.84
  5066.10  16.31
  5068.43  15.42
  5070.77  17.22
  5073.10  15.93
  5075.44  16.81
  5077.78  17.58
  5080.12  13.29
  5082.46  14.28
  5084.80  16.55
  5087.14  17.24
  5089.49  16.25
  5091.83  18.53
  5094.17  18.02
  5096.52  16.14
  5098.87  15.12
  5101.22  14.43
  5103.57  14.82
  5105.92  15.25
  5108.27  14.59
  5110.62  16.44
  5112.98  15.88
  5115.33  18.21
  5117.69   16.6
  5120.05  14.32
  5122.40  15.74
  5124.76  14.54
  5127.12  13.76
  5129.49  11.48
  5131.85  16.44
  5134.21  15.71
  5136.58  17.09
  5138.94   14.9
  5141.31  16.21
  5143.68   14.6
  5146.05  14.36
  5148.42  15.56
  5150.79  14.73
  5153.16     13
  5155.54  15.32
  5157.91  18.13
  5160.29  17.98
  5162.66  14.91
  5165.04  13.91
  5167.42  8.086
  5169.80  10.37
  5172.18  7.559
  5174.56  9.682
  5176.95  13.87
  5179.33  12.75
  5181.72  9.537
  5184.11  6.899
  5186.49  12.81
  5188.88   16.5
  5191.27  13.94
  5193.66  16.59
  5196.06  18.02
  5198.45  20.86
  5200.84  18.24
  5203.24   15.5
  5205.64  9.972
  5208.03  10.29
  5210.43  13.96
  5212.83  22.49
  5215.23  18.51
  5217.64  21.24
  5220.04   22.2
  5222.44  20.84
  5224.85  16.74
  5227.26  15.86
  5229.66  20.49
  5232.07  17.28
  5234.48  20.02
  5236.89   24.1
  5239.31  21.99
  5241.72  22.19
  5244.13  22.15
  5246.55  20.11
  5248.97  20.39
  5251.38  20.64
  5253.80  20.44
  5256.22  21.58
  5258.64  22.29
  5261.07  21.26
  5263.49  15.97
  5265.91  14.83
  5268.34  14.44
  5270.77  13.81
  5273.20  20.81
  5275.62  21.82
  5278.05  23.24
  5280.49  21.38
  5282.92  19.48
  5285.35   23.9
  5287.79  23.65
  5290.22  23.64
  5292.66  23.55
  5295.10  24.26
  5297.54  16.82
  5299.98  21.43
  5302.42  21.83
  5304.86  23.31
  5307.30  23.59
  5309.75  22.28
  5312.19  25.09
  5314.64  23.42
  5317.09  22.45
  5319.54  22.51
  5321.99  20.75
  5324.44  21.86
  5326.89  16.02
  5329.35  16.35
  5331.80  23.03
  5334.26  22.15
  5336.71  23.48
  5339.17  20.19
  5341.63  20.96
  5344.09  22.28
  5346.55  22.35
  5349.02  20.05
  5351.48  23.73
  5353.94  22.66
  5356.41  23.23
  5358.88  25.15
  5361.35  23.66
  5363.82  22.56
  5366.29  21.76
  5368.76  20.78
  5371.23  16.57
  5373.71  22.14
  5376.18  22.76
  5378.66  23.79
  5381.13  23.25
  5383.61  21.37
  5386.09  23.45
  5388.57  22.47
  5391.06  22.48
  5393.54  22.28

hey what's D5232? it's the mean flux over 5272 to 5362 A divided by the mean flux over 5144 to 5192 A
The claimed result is 1.69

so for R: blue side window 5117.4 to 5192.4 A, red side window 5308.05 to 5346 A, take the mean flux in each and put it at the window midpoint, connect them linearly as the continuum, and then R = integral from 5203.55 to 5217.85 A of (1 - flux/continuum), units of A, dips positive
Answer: 0.56 A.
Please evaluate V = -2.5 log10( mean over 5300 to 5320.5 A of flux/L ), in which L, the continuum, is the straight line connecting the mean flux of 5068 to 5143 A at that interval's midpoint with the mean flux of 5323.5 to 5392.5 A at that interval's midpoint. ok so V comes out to -0.11 mag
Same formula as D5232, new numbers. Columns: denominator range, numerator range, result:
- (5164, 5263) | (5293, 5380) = 1.29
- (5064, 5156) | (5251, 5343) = 1.35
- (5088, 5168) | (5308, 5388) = 1.43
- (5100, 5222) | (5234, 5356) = 1.42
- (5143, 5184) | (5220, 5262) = 1.58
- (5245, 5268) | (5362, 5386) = 1.12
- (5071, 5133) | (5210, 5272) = 1.24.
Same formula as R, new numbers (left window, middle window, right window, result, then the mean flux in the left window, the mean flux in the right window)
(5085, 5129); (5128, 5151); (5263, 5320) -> 2.3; 15.8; 21.2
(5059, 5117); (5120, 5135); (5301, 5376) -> 2.2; 16.2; 21.9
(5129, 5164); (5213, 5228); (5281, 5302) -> -0.6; 15.4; 22.1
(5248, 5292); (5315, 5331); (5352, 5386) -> 0.8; 20.2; 22.4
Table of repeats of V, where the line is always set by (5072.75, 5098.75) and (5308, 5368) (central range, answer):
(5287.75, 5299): -0.062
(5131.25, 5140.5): 0.096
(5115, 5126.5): 0.102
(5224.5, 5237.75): 0.029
